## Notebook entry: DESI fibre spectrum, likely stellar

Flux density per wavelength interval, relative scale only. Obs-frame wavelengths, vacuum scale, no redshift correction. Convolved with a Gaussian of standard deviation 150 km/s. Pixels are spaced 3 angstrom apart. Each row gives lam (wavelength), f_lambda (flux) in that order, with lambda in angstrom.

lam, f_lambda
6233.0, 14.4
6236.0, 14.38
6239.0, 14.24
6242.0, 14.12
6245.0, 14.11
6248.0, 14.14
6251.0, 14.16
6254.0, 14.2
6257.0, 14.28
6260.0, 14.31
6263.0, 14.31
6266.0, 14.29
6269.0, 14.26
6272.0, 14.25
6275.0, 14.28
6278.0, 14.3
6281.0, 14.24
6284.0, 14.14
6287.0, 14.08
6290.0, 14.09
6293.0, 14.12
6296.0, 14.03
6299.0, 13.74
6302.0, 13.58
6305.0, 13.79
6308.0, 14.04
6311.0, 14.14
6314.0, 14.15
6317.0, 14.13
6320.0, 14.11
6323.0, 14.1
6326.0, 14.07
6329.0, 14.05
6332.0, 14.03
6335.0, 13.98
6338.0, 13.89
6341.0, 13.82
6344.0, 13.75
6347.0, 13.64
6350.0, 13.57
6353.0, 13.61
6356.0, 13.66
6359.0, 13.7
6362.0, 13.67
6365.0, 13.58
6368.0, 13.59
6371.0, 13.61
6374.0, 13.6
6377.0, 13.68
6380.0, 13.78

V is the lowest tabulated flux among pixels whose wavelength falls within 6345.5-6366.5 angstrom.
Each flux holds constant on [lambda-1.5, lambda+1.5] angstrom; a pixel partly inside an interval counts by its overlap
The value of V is 13.57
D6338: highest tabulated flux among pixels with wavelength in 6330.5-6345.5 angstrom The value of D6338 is 14.03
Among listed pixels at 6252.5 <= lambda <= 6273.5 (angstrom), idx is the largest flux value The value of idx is 14.31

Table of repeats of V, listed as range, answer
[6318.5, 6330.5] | 14.05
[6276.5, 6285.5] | 14.14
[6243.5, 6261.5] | 14.11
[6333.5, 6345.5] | 13.75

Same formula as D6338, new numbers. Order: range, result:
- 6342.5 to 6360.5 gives 13.75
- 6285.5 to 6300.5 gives 14.12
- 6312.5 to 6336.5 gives 14.15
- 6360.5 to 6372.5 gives 13.67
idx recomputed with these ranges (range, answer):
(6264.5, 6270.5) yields 14.29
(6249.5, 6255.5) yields 14.2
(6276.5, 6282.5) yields 14.3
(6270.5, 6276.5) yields 14.28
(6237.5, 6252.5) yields 14.24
